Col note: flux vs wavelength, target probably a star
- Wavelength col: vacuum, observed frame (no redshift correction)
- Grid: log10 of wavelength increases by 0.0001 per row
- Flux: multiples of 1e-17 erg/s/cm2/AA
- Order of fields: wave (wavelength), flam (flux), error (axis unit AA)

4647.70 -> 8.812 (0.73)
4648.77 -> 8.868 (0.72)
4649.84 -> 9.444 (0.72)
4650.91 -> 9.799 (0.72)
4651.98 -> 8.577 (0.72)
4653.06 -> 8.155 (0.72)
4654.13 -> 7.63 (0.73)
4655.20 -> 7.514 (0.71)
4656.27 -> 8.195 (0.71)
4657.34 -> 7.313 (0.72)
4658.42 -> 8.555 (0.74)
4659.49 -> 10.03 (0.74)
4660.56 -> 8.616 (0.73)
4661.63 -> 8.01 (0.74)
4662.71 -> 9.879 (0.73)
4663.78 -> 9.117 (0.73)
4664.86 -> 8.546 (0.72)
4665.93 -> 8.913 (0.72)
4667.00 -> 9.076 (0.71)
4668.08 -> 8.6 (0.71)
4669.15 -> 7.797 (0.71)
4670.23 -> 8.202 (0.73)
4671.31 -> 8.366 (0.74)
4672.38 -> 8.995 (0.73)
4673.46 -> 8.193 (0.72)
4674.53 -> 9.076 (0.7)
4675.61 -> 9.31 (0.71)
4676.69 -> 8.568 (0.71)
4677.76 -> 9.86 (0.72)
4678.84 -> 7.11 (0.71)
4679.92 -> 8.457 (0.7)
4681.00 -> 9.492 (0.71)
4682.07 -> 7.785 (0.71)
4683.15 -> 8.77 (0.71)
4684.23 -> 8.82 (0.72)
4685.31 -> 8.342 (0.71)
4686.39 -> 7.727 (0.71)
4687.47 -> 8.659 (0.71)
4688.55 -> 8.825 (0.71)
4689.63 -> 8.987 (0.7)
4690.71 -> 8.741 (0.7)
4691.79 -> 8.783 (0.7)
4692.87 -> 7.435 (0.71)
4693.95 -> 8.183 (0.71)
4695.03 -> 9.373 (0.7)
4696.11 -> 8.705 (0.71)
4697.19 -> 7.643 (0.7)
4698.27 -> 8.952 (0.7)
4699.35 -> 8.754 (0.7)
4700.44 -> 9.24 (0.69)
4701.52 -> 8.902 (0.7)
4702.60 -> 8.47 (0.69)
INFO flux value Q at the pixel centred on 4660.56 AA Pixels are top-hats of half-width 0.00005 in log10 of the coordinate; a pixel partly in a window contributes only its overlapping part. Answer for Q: 8.616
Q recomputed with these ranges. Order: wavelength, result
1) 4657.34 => 7.313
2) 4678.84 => 7.11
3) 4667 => 9.076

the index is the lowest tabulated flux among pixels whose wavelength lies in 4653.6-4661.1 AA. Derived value 7.313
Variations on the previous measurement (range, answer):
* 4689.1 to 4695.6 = 7.435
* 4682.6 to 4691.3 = 7.727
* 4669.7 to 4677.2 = 8.193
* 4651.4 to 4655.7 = 7.514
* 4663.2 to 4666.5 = 8.546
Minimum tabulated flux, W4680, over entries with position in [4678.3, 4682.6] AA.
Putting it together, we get 7.11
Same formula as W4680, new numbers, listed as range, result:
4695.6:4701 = 7.643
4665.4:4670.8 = 7.797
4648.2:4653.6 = 8.155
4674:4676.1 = 9.076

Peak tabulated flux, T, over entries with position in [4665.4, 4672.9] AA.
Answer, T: 9.076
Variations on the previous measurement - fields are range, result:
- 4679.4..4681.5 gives 9.492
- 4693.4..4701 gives 9.373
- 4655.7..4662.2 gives 10.03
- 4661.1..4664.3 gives 9.879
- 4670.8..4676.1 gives 9.31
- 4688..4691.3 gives 8.987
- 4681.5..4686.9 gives 8.82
